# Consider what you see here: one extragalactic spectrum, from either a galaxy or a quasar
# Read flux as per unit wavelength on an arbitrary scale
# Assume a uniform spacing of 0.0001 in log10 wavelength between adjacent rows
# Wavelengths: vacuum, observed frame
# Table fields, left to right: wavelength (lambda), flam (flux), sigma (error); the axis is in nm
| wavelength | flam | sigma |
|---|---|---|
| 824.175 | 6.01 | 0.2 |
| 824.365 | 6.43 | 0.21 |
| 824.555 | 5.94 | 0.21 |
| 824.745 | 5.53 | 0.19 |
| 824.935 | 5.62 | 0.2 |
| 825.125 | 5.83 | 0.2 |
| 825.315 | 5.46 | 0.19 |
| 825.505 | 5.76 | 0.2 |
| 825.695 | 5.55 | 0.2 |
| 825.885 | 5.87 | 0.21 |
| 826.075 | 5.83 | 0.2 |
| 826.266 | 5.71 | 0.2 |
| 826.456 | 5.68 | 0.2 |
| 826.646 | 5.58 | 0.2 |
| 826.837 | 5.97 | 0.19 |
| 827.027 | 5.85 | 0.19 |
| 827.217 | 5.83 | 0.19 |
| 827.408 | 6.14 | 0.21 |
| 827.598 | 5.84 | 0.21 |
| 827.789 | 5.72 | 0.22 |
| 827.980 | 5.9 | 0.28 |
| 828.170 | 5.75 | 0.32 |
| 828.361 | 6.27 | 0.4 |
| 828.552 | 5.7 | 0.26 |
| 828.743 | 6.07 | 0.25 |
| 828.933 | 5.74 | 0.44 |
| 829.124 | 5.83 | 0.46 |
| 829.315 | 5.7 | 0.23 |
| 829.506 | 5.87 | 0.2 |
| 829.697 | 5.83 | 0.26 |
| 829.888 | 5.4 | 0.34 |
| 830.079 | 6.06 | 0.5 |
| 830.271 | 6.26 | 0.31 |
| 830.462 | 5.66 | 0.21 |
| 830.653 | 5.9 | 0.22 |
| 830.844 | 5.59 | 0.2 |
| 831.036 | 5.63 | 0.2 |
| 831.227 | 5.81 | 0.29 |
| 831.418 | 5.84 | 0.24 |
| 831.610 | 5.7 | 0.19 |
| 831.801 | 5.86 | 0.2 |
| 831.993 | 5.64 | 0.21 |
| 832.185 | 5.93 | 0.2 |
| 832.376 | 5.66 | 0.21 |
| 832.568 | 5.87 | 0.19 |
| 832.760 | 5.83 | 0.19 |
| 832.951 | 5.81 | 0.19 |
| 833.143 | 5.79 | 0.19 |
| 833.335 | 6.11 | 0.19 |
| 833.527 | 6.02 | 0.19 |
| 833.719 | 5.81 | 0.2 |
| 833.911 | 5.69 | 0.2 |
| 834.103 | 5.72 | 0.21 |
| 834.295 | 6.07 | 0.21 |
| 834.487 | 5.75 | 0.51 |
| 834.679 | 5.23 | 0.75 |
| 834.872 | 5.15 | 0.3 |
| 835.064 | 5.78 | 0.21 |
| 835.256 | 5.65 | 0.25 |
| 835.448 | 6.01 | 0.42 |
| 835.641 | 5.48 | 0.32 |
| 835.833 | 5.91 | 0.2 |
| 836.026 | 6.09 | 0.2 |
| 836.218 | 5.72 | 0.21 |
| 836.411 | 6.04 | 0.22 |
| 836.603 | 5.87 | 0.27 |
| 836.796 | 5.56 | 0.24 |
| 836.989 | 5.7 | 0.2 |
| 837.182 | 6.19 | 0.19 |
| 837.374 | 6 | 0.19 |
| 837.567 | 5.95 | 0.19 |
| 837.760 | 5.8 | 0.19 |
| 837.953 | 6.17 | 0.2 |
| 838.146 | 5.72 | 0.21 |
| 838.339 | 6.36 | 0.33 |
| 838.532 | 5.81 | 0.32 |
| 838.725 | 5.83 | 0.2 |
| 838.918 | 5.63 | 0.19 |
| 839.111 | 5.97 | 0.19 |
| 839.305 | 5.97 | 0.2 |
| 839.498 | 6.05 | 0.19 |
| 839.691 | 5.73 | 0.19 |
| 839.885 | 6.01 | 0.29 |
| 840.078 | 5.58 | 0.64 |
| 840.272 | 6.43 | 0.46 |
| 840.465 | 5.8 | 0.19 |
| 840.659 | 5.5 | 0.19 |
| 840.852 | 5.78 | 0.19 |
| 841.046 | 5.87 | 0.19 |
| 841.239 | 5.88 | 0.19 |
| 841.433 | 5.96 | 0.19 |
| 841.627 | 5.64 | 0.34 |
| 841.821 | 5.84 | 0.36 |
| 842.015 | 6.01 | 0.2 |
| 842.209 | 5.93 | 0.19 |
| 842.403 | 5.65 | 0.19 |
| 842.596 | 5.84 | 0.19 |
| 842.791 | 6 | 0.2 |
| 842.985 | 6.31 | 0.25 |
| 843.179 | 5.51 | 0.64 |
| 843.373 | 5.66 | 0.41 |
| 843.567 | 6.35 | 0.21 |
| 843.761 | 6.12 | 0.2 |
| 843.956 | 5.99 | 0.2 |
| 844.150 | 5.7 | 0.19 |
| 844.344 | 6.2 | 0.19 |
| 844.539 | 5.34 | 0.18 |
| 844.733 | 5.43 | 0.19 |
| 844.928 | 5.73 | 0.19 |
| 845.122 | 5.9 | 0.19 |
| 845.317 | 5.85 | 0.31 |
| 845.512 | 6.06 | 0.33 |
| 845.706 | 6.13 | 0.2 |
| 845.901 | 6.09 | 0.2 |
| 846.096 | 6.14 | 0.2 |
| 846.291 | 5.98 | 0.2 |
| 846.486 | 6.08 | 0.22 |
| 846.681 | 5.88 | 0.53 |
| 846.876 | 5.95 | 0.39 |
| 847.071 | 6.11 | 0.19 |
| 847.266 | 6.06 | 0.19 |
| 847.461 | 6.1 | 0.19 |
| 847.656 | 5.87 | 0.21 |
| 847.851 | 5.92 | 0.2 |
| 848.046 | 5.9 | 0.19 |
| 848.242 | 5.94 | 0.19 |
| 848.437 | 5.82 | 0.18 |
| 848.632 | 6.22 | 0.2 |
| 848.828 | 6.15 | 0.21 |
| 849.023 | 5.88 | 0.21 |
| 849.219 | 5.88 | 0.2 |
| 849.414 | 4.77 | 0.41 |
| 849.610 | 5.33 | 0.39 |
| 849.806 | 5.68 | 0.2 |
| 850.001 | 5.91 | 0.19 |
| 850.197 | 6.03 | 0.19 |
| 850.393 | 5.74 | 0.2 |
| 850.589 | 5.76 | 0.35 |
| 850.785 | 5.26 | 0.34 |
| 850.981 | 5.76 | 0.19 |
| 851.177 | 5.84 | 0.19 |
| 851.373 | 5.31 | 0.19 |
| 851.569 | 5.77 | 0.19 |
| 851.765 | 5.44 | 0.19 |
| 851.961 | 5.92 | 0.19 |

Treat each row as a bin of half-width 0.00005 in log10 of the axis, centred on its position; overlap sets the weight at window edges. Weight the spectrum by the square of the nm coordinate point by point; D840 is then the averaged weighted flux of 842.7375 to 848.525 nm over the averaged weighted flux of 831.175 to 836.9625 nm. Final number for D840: 1.1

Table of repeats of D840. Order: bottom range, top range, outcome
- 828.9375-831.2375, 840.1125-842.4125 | 1.04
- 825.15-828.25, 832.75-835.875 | 1.01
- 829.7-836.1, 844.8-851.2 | 1.05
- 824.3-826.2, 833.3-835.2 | 1.01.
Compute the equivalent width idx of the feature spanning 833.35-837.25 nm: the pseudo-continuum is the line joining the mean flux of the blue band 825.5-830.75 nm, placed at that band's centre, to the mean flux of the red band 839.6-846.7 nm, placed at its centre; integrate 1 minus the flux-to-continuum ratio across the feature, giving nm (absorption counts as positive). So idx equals 0.06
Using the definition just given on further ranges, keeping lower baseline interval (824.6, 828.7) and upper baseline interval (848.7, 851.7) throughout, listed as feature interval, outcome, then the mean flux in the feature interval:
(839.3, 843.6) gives -0.12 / 5.87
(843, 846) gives -0.10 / 5.88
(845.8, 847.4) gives -0.10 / 6.04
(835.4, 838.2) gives -0.07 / 5.88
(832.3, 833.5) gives -0.02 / 5.86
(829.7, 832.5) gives -0.01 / 5.78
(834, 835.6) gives 0.02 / 5.66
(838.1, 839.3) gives -0.04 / 5.9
